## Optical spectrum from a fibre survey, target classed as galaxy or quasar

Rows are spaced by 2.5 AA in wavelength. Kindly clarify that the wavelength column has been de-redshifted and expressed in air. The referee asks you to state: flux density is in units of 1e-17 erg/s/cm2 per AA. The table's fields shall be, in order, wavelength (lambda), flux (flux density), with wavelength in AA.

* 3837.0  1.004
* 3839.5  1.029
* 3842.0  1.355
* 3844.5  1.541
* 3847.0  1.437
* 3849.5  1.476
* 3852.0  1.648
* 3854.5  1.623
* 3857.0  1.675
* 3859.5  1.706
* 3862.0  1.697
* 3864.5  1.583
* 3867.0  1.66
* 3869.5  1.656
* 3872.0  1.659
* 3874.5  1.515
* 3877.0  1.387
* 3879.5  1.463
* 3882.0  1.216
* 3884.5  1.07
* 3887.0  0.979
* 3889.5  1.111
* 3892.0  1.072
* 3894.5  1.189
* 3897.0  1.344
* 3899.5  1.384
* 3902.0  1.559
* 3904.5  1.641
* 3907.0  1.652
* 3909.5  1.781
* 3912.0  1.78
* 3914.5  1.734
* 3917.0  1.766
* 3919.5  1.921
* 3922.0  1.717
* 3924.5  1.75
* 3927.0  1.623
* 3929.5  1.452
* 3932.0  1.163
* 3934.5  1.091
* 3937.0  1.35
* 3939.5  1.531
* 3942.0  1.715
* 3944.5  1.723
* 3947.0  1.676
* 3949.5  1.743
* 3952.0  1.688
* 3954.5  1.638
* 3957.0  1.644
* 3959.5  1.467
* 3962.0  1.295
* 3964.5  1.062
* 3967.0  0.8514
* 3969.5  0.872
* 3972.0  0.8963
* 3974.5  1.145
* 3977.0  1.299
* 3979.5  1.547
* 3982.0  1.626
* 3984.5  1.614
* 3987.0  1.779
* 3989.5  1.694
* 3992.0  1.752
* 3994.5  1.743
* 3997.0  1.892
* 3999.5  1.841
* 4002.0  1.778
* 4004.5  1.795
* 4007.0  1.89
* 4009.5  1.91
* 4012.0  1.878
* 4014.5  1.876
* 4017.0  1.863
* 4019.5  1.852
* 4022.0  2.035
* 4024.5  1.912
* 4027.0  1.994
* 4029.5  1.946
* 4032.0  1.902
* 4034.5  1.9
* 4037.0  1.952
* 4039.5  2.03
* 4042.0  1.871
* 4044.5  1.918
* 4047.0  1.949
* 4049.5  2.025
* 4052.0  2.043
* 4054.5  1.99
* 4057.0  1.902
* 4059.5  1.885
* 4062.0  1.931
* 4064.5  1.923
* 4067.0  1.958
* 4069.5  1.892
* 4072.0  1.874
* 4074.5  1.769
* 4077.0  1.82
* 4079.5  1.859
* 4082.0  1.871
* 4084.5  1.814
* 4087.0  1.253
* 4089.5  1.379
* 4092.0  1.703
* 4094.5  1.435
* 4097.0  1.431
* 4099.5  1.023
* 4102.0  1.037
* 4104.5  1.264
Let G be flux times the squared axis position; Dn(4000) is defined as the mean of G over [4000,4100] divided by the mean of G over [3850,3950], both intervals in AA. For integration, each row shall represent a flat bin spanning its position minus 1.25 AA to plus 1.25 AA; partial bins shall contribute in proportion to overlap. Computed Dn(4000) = 1.30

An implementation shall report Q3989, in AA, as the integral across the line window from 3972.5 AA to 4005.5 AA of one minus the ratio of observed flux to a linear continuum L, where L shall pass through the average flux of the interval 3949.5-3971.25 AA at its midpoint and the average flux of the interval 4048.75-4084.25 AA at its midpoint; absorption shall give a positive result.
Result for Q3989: -3.24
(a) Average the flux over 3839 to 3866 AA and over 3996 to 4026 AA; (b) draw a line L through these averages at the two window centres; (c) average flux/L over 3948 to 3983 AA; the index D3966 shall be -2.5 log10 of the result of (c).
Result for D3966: 0.306 mag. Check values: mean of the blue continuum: 1.54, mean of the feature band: 1.34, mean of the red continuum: 1.88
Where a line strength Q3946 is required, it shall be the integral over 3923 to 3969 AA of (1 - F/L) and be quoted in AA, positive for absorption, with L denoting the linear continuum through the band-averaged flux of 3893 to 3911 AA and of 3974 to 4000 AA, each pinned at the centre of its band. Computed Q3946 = 3.2 AA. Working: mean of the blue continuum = 1.5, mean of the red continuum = 1.64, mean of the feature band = 1.46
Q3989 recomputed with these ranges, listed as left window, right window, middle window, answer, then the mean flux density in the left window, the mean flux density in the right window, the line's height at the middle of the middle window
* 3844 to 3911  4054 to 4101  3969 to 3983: 3.1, 1.47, 1.71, 1.59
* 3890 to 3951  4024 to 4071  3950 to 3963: 0.8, 1.55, 1.94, 1.66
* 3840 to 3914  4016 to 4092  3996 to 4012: -0.8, 1.48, 1.87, 1.76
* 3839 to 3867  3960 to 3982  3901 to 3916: -3.6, 1.54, 1.16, 1.36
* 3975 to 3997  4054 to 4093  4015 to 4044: -3.7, 1.63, 1.8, 1.71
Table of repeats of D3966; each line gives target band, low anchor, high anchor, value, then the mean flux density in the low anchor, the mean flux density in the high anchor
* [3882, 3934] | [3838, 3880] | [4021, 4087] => 0.11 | 1.53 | 1.91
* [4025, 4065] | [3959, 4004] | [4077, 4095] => -0.24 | 1.46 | 1.64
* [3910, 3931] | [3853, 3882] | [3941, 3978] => -0.17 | 1.59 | 1.38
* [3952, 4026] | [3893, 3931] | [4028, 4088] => 0.10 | 1.61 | 1.89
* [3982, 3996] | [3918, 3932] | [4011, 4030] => 0.07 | 1.65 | 1.92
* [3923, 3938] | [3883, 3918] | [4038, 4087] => 0.08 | 1.43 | 1.9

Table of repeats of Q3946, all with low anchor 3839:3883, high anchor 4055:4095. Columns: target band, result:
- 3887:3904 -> 3.2 AA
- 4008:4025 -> -1.9 AA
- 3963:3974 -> 4.7 AA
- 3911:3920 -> -1.1 AA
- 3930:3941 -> 2.1 AA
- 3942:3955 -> -0.6 AA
